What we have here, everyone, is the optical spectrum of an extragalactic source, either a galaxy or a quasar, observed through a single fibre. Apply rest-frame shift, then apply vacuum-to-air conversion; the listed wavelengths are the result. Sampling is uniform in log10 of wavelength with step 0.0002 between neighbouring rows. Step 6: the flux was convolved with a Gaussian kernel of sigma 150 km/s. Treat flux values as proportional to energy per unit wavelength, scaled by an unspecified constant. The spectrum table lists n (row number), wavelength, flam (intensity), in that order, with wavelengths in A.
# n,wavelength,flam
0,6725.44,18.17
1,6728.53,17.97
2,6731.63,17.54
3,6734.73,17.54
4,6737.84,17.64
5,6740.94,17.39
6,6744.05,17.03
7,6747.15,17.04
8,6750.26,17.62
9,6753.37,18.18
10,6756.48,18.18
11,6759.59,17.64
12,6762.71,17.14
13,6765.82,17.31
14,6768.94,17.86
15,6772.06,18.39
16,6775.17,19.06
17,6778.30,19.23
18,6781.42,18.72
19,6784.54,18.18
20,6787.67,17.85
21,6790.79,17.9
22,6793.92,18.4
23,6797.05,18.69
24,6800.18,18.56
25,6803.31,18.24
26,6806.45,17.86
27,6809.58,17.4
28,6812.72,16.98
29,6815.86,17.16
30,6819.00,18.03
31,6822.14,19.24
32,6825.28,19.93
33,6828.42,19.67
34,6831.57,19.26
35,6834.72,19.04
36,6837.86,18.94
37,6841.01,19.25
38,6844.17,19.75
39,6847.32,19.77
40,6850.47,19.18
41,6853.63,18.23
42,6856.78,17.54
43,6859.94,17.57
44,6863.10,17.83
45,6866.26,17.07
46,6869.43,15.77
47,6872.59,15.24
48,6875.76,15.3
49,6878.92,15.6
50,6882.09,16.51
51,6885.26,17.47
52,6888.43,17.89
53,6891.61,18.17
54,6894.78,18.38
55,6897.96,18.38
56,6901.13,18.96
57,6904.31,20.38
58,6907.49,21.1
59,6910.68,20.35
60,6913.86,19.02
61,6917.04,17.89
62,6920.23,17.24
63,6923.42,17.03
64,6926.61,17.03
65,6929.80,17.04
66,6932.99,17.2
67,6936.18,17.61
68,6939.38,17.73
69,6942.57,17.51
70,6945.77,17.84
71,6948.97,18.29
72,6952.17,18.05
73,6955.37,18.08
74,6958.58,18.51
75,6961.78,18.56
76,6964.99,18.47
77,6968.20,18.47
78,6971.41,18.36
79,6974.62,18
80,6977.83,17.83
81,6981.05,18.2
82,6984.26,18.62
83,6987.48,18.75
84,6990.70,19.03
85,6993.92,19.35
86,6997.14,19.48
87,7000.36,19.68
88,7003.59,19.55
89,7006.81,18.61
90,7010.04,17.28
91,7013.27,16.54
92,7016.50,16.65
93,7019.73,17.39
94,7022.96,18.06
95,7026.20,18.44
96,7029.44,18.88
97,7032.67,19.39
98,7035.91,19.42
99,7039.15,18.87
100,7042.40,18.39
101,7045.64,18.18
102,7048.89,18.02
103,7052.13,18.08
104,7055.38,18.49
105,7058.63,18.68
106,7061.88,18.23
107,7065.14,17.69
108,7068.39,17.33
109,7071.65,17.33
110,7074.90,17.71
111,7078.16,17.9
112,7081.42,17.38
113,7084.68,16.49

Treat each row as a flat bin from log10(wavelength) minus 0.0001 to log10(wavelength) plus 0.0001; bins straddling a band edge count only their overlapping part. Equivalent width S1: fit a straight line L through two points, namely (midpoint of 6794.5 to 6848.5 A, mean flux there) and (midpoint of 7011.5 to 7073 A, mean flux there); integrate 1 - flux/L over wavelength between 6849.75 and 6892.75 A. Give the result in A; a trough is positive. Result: 3.5 A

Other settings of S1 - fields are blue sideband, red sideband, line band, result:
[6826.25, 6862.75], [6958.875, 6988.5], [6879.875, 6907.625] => 0.5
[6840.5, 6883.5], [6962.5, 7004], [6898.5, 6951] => -0.5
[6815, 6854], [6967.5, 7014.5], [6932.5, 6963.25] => 1.2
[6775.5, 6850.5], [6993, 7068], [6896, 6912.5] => -1.1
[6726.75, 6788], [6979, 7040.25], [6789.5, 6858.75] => -2.1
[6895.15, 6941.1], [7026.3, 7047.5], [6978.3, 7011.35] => -0.3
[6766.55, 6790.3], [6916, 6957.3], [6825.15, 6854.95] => -2.0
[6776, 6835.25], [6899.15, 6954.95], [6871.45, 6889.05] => 2.0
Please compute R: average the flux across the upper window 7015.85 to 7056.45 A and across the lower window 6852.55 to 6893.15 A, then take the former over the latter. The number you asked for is 1.1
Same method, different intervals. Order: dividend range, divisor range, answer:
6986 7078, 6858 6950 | 1.04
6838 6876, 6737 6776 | 1.01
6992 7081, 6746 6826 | 1.01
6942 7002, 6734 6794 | 1.03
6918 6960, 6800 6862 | 0.95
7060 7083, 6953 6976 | 0.96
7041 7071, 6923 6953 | 1.03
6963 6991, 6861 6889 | 1.11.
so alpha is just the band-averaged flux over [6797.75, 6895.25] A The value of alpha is 18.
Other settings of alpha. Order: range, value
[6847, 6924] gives 17.9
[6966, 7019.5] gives 18.4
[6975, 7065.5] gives 18.4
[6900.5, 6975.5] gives 18.3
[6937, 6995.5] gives 18.3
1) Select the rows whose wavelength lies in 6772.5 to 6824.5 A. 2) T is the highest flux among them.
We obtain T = 19.24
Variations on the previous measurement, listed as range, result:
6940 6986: 18.62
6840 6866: 19.77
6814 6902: 19.93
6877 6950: 21.1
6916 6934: 17.89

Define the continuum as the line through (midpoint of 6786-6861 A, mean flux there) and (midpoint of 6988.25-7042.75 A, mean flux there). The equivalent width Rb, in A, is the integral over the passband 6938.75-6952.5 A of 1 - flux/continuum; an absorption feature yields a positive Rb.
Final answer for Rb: 0.48 A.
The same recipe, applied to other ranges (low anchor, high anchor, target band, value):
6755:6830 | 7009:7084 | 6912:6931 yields 0.6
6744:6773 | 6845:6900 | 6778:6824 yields -1.5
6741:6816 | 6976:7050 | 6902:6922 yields -1.2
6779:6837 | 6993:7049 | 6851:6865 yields 0.4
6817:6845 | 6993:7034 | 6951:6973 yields 0.3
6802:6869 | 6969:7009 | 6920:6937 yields 1.3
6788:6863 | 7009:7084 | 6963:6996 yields -0.7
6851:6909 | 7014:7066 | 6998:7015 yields -0.2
